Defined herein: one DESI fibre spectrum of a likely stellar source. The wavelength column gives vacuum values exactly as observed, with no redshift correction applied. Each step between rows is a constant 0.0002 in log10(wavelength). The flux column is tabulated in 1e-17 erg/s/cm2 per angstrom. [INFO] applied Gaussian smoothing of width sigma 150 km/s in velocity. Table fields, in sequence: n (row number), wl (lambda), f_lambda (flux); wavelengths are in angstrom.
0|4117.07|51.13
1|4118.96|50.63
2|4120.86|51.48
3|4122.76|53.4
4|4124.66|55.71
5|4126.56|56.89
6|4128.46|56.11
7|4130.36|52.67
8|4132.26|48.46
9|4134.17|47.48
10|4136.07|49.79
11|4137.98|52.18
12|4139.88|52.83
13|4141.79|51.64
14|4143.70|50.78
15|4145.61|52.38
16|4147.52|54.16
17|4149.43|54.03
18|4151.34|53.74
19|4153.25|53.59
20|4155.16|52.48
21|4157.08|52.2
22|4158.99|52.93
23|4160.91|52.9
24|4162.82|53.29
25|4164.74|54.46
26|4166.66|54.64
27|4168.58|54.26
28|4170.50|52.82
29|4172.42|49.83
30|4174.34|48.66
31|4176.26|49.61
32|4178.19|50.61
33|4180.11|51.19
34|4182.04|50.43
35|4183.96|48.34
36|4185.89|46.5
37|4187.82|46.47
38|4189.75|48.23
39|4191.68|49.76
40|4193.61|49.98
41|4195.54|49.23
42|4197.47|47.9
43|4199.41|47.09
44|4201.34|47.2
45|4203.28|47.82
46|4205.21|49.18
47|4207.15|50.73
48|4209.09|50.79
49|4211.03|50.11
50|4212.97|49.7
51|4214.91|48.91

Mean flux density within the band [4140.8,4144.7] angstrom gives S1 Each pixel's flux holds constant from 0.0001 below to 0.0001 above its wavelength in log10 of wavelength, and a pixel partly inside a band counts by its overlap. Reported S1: 51.2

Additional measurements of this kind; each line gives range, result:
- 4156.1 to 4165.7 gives 53.1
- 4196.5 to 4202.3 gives 47.4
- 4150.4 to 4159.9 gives 53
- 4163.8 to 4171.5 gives 54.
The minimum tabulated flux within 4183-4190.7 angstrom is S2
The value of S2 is 46.47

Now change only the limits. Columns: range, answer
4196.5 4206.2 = 47.09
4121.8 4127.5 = 53.4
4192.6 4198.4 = 47.9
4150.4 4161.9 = 52.2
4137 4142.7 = 51.64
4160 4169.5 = 52.9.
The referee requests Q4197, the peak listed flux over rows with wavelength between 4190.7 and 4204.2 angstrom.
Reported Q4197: 49.98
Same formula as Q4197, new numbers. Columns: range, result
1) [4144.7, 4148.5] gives 54.16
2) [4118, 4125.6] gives 55.71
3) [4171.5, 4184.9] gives 51.19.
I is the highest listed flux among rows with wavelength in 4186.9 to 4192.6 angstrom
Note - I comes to 49.76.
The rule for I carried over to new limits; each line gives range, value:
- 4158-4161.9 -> 52.93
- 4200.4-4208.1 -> 50.73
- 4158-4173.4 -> 54.64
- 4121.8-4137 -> 56.89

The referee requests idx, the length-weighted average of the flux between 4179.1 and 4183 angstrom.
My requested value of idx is 50.8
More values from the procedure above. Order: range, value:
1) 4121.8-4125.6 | 54.5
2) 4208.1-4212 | 50.4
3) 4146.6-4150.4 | 54.1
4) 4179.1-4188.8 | 48.6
